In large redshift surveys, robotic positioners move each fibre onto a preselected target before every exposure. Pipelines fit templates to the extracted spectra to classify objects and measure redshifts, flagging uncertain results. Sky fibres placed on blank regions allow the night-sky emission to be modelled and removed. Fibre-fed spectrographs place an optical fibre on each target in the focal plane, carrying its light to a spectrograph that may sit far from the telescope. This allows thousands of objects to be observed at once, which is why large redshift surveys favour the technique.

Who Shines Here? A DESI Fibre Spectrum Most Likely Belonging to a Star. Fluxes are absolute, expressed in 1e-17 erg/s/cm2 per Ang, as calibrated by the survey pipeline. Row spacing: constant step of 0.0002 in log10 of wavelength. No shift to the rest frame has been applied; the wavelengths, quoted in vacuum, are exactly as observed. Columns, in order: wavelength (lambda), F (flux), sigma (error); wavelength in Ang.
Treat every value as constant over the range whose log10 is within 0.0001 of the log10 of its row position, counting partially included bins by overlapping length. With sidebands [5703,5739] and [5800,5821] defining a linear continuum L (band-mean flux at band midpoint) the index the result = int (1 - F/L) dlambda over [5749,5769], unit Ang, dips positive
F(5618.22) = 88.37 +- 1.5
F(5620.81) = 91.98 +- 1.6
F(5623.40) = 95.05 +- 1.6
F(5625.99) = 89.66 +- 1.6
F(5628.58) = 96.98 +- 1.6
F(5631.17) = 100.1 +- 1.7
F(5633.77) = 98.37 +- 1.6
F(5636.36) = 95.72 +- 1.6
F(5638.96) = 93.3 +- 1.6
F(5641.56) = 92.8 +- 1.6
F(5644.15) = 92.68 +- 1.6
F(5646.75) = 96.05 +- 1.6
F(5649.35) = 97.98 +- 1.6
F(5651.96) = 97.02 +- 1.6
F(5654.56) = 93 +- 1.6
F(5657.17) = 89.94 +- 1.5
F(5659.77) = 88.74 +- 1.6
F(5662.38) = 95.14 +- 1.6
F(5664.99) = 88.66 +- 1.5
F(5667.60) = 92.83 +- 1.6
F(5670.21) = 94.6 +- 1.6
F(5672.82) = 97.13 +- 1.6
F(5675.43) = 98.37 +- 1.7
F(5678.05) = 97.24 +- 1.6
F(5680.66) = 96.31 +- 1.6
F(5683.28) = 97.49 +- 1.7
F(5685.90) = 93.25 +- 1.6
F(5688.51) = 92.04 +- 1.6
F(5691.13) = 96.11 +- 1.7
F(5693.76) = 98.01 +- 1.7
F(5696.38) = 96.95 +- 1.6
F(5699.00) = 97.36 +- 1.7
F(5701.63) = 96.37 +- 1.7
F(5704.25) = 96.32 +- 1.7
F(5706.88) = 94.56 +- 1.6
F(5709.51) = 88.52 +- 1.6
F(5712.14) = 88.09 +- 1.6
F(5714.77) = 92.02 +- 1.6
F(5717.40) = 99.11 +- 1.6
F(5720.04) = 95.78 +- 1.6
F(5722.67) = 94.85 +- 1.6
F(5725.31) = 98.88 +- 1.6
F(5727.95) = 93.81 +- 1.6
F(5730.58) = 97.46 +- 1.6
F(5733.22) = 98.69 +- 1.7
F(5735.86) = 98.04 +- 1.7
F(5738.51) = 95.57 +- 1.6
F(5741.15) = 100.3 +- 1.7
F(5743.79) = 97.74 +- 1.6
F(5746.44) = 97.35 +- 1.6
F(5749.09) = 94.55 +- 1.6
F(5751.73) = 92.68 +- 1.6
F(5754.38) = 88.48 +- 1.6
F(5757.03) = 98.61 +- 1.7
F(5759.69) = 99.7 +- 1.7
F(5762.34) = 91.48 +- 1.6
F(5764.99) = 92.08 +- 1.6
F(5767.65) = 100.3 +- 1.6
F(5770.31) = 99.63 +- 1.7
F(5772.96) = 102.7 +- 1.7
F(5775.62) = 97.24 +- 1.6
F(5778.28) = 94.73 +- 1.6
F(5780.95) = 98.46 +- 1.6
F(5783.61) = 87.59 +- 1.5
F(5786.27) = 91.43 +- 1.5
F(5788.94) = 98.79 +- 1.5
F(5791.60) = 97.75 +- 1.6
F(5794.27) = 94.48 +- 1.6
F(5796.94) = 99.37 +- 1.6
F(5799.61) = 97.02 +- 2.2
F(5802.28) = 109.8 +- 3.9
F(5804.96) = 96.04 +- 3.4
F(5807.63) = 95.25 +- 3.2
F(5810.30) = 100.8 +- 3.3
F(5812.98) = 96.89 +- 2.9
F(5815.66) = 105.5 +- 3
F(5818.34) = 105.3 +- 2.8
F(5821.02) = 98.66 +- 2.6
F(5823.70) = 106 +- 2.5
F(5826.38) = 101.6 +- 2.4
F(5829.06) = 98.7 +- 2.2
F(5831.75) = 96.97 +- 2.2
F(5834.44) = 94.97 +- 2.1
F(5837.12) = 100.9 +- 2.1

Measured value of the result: 0.6 Ang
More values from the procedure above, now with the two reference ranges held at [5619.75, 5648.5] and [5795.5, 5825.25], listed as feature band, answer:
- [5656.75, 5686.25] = 0.6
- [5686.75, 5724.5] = 1.0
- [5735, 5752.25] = 0.3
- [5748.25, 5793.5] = 1.8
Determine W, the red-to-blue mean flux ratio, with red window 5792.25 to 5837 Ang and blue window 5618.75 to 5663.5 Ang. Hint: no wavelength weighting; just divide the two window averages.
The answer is 1.1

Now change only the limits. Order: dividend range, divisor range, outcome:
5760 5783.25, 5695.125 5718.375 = 1.03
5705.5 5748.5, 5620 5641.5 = 1.01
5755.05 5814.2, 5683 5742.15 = 1.02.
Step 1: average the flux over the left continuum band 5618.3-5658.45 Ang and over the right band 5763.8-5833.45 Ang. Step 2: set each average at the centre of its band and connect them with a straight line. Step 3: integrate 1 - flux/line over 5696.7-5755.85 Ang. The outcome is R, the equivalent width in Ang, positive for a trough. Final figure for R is 0.9 Ang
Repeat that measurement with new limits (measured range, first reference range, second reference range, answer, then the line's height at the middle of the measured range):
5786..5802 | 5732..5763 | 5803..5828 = 0.3 Ang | 99.4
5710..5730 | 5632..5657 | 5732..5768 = 0.3 Ang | 95.7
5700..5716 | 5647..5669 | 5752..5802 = 0.3 Ang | 94.4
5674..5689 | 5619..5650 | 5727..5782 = -0.1 Ang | 95.6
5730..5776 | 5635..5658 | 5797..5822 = 0.8 Ang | 98.4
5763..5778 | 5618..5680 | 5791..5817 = 0.1 Ang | 98.2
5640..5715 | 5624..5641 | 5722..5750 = 1.4 Ang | 96.2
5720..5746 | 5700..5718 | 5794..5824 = -0.6 Ang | 95.1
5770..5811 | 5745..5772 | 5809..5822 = 0.6 Ang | 98.9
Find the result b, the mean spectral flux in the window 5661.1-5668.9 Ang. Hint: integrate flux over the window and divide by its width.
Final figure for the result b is 92.2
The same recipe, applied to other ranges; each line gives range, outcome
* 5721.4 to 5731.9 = 96.3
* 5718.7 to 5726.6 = 96.4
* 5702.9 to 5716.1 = 92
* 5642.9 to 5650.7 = 95.5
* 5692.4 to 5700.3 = 97.4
